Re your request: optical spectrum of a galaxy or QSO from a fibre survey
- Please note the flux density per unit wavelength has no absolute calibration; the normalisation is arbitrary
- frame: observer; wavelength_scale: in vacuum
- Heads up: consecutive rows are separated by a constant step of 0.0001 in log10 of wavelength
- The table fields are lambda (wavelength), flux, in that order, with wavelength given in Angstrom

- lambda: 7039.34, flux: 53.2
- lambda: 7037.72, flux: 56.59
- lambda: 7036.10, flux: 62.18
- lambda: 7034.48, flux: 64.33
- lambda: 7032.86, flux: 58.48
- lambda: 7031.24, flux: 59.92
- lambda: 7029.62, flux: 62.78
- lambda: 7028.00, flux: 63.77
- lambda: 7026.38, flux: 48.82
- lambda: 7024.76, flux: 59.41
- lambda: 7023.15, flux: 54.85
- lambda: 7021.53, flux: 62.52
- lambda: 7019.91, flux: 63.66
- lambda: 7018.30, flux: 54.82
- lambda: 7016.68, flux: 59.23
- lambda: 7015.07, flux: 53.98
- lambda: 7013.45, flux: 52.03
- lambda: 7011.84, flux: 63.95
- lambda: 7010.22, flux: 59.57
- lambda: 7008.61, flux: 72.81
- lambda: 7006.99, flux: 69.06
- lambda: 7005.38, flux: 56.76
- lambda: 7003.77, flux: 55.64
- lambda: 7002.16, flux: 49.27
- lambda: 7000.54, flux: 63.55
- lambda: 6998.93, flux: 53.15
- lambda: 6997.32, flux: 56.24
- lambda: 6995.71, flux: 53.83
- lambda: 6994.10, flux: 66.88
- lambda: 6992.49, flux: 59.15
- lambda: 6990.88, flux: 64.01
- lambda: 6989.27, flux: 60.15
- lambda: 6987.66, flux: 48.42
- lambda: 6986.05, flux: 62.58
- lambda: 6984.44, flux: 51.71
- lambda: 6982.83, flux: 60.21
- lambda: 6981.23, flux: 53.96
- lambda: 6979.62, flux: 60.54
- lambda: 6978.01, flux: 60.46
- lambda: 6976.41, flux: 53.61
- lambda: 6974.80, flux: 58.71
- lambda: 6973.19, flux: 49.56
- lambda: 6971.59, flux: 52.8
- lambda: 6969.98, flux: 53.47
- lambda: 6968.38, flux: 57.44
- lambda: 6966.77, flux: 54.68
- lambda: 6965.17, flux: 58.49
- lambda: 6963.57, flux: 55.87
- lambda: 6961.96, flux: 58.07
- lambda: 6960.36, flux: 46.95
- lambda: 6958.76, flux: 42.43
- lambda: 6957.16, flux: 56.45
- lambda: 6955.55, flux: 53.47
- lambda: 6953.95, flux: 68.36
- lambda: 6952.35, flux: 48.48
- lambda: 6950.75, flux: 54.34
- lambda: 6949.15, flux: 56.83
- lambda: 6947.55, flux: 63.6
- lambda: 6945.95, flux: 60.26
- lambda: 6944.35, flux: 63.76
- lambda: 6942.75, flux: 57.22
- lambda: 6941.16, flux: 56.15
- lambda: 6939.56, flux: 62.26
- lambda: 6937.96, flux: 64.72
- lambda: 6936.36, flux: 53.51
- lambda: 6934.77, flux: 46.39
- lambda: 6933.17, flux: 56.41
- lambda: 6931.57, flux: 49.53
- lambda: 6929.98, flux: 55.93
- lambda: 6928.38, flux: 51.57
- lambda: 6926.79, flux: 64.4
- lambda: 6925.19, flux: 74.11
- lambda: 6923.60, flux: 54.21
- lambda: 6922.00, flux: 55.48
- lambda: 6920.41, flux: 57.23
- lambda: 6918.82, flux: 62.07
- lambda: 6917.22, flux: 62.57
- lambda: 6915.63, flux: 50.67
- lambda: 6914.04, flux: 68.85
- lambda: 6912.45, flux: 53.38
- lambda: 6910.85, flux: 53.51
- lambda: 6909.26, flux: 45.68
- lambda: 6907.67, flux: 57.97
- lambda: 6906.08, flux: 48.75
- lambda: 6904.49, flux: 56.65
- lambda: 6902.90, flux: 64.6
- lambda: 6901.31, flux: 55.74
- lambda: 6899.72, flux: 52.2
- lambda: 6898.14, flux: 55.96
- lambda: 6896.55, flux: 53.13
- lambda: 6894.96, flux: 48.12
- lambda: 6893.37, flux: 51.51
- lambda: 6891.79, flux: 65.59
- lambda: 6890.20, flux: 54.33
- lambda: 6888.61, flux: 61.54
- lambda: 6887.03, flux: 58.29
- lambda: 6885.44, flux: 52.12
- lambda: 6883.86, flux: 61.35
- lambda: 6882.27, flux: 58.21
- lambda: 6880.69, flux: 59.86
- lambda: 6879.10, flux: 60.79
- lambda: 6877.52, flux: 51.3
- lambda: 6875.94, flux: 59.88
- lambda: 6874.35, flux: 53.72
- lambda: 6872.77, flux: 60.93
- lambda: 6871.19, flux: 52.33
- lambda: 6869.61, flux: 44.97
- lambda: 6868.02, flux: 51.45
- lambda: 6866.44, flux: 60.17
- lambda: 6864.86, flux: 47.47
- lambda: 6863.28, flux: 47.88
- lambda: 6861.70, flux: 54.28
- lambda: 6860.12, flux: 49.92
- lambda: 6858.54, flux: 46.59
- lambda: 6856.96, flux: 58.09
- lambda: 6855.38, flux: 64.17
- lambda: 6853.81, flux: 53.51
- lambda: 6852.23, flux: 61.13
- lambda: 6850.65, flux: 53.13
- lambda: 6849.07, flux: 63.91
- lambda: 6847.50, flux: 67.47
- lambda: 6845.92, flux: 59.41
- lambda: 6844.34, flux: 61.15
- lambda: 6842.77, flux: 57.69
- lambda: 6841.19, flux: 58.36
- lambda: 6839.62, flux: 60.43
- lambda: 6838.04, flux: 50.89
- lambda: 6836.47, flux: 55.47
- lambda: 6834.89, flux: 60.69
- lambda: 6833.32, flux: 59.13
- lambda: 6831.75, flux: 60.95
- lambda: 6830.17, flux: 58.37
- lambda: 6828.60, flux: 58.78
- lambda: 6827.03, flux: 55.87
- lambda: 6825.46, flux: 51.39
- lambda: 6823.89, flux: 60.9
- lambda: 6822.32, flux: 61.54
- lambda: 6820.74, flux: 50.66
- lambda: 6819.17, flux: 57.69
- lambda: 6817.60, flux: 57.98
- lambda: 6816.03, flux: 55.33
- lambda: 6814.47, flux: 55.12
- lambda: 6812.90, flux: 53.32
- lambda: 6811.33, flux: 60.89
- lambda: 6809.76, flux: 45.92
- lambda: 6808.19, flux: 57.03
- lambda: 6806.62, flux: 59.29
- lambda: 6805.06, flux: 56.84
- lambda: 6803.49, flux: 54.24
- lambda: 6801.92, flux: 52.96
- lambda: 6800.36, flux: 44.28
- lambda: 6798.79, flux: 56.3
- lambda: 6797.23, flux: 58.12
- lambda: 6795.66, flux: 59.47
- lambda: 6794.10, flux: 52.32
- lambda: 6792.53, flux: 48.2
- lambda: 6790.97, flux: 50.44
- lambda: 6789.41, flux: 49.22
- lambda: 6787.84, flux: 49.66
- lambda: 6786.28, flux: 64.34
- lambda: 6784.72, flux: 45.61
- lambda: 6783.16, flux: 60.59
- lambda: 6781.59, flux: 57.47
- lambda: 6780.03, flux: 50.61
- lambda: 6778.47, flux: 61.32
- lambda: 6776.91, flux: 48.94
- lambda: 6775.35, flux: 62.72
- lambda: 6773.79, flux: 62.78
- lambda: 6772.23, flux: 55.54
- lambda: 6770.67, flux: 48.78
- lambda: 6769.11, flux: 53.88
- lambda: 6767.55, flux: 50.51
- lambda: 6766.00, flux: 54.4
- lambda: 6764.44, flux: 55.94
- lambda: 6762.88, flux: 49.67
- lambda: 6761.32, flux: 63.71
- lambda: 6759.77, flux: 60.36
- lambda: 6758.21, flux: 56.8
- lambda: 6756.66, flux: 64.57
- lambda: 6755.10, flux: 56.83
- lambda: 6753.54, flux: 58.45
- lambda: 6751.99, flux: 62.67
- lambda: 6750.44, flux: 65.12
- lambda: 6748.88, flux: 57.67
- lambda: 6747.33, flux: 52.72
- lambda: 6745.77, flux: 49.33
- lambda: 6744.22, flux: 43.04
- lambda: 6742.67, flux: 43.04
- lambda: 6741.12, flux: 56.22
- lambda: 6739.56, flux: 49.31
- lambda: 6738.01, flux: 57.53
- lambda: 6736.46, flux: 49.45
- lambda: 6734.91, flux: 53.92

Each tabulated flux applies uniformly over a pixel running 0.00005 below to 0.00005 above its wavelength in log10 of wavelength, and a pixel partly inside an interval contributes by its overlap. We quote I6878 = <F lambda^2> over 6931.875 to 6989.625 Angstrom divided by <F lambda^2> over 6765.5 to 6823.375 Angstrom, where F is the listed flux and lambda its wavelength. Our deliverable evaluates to 1.08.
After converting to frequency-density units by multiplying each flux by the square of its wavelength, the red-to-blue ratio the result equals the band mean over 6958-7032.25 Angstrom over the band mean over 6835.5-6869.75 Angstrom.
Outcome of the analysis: 1.07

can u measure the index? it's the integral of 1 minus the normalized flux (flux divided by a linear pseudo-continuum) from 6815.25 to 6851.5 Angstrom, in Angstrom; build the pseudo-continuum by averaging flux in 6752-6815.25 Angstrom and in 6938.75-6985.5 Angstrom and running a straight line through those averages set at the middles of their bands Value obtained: -1.7 Angstrom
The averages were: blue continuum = 55.3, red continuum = 56.2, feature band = 58.1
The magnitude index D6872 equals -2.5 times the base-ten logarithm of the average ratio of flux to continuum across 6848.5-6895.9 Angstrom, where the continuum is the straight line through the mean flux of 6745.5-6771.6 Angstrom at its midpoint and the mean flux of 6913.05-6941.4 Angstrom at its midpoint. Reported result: 0.041 mag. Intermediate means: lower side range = 56.7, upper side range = 58.1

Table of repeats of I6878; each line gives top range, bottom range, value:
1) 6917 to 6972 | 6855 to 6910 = 1.05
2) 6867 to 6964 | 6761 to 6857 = 1.03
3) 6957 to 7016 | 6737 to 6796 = 1.11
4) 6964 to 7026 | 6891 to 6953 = 1.04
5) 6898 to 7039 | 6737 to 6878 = 1.08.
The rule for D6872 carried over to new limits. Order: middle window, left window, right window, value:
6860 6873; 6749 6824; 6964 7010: 0.094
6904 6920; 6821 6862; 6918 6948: 0.041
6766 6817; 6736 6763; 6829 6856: 0.053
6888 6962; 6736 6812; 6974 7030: 0.016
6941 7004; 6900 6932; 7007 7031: 0.039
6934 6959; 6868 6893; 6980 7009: 0.013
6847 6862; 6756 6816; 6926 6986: -0.032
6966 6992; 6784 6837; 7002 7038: 0.043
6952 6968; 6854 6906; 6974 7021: 0.058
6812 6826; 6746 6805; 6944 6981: -0.009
